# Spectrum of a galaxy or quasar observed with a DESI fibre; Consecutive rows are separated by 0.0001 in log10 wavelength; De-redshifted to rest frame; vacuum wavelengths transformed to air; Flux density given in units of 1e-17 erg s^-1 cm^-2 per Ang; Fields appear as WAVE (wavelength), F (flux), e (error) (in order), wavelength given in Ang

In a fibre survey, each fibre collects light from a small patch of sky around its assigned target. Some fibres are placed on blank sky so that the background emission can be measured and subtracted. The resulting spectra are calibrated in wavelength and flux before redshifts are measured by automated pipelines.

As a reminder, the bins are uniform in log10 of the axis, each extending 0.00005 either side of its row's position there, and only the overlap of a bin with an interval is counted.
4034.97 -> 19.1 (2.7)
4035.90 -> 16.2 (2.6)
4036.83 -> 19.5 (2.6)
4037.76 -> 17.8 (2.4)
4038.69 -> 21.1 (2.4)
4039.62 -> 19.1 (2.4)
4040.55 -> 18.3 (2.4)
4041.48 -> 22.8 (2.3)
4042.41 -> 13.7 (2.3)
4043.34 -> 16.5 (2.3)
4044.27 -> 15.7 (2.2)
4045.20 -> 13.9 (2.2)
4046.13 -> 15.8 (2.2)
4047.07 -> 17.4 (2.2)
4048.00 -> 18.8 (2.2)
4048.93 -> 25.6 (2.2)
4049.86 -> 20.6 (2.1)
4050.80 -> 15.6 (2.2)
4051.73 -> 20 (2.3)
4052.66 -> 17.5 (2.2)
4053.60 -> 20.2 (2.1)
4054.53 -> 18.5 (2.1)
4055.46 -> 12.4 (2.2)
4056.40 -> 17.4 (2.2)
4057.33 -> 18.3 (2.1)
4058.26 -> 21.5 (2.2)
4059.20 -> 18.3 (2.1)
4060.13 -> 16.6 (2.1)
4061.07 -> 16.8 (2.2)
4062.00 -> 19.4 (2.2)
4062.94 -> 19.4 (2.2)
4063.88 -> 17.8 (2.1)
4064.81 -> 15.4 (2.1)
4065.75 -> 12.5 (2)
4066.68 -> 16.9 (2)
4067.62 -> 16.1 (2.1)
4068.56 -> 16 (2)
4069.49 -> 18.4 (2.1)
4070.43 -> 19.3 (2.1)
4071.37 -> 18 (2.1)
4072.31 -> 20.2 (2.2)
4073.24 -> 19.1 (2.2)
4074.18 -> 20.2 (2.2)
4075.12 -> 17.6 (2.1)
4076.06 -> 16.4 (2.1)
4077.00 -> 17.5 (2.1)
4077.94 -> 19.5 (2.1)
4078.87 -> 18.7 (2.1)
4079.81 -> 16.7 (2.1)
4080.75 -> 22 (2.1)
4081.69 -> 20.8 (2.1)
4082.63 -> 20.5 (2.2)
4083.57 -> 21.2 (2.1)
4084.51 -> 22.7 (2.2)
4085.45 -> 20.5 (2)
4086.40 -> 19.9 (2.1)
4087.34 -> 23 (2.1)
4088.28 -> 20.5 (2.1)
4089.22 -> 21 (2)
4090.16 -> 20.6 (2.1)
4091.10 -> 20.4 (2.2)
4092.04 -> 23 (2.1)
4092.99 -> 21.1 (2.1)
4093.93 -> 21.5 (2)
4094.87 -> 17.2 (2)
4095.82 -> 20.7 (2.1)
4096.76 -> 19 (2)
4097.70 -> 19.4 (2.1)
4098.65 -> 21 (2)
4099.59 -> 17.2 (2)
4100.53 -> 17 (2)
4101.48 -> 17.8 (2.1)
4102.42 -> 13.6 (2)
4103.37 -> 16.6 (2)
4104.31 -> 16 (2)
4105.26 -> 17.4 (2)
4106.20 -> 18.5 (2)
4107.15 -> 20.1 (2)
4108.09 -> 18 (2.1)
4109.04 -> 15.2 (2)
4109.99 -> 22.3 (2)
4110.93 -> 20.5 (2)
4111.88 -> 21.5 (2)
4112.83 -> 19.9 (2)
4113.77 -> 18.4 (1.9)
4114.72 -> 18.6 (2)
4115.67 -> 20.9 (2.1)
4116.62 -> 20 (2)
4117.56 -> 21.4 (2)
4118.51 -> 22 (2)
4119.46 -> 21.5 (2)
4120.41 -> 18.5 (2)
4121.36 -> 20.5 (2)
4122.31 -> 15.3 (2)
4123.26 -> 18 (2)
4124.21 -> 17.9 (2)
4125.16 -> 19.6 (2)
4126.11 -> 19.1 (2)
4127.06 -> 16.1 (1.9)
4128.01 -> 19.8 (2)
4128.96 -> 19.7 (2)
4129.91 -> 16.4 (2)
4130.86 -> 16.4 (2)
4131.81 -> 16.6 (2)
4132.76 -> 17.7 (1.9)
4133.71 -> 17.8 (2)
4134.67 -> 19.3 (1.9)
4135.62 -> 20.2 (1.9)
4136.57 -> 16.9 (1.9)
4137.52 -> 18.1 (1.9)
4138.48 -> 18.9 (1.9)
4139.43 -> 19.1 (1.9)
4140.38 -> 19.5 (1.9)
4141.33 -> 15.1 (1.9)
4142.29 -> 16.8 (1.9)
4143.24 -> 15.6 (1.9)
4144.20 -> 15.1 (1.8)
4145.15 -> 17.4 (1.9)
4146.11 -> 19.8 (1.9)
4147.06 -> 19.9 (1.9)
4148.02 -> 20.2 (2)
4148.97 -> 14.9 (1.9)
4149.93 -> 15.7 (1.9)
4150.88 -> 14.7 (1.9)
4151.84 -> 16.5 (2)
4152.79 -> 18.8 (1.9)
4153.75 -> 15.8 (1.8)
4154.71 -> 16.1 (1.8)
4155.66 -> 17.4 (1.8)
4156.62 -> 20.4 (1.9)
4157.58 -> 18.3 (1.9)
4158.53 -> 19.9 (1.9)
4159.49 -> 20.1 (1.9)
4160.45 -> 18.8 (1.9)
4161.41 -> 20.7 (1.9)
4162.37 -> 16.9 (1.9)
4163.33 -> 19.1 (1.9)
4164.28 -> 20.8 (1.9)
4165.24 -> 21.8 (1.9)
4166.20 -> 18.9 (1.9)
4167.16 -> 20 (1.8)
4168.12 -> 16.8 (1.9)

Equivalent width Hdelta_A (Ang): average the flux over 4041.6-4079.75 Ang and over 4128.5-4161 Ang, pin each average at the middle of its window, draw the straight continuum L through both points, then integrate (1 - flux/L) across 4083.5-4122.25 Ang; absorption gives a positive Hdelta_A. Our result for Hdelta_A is -3.98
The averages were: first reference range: 17.8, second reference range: 17.8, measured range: 19.6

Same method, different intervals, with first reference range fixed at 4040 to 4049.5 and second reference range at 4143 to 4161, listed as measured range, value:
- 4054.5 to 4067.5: 0.5 Ang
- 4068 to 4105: -3.0 Ang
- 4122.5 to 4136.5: -0.3 Ang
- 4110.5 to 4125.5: -1.6 Ang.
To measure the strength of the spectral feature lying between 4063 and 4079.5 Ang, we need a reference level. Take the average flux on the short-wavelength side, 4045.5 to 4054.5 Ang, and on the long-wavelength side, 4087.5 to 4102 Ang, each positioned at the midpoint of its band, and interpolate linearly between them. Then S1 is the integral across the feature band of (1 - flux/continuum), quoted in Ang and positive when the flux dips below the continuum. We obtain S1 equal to 1.47 Ang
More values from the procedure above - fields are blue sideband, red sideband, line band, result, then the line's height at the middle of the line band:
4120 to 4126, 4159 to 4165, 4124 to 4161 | 2.0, 18.9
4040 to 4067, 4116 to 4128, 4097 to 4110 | 0.7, 18.8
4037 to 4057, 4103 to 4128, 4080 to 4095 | -1.9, 18.6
